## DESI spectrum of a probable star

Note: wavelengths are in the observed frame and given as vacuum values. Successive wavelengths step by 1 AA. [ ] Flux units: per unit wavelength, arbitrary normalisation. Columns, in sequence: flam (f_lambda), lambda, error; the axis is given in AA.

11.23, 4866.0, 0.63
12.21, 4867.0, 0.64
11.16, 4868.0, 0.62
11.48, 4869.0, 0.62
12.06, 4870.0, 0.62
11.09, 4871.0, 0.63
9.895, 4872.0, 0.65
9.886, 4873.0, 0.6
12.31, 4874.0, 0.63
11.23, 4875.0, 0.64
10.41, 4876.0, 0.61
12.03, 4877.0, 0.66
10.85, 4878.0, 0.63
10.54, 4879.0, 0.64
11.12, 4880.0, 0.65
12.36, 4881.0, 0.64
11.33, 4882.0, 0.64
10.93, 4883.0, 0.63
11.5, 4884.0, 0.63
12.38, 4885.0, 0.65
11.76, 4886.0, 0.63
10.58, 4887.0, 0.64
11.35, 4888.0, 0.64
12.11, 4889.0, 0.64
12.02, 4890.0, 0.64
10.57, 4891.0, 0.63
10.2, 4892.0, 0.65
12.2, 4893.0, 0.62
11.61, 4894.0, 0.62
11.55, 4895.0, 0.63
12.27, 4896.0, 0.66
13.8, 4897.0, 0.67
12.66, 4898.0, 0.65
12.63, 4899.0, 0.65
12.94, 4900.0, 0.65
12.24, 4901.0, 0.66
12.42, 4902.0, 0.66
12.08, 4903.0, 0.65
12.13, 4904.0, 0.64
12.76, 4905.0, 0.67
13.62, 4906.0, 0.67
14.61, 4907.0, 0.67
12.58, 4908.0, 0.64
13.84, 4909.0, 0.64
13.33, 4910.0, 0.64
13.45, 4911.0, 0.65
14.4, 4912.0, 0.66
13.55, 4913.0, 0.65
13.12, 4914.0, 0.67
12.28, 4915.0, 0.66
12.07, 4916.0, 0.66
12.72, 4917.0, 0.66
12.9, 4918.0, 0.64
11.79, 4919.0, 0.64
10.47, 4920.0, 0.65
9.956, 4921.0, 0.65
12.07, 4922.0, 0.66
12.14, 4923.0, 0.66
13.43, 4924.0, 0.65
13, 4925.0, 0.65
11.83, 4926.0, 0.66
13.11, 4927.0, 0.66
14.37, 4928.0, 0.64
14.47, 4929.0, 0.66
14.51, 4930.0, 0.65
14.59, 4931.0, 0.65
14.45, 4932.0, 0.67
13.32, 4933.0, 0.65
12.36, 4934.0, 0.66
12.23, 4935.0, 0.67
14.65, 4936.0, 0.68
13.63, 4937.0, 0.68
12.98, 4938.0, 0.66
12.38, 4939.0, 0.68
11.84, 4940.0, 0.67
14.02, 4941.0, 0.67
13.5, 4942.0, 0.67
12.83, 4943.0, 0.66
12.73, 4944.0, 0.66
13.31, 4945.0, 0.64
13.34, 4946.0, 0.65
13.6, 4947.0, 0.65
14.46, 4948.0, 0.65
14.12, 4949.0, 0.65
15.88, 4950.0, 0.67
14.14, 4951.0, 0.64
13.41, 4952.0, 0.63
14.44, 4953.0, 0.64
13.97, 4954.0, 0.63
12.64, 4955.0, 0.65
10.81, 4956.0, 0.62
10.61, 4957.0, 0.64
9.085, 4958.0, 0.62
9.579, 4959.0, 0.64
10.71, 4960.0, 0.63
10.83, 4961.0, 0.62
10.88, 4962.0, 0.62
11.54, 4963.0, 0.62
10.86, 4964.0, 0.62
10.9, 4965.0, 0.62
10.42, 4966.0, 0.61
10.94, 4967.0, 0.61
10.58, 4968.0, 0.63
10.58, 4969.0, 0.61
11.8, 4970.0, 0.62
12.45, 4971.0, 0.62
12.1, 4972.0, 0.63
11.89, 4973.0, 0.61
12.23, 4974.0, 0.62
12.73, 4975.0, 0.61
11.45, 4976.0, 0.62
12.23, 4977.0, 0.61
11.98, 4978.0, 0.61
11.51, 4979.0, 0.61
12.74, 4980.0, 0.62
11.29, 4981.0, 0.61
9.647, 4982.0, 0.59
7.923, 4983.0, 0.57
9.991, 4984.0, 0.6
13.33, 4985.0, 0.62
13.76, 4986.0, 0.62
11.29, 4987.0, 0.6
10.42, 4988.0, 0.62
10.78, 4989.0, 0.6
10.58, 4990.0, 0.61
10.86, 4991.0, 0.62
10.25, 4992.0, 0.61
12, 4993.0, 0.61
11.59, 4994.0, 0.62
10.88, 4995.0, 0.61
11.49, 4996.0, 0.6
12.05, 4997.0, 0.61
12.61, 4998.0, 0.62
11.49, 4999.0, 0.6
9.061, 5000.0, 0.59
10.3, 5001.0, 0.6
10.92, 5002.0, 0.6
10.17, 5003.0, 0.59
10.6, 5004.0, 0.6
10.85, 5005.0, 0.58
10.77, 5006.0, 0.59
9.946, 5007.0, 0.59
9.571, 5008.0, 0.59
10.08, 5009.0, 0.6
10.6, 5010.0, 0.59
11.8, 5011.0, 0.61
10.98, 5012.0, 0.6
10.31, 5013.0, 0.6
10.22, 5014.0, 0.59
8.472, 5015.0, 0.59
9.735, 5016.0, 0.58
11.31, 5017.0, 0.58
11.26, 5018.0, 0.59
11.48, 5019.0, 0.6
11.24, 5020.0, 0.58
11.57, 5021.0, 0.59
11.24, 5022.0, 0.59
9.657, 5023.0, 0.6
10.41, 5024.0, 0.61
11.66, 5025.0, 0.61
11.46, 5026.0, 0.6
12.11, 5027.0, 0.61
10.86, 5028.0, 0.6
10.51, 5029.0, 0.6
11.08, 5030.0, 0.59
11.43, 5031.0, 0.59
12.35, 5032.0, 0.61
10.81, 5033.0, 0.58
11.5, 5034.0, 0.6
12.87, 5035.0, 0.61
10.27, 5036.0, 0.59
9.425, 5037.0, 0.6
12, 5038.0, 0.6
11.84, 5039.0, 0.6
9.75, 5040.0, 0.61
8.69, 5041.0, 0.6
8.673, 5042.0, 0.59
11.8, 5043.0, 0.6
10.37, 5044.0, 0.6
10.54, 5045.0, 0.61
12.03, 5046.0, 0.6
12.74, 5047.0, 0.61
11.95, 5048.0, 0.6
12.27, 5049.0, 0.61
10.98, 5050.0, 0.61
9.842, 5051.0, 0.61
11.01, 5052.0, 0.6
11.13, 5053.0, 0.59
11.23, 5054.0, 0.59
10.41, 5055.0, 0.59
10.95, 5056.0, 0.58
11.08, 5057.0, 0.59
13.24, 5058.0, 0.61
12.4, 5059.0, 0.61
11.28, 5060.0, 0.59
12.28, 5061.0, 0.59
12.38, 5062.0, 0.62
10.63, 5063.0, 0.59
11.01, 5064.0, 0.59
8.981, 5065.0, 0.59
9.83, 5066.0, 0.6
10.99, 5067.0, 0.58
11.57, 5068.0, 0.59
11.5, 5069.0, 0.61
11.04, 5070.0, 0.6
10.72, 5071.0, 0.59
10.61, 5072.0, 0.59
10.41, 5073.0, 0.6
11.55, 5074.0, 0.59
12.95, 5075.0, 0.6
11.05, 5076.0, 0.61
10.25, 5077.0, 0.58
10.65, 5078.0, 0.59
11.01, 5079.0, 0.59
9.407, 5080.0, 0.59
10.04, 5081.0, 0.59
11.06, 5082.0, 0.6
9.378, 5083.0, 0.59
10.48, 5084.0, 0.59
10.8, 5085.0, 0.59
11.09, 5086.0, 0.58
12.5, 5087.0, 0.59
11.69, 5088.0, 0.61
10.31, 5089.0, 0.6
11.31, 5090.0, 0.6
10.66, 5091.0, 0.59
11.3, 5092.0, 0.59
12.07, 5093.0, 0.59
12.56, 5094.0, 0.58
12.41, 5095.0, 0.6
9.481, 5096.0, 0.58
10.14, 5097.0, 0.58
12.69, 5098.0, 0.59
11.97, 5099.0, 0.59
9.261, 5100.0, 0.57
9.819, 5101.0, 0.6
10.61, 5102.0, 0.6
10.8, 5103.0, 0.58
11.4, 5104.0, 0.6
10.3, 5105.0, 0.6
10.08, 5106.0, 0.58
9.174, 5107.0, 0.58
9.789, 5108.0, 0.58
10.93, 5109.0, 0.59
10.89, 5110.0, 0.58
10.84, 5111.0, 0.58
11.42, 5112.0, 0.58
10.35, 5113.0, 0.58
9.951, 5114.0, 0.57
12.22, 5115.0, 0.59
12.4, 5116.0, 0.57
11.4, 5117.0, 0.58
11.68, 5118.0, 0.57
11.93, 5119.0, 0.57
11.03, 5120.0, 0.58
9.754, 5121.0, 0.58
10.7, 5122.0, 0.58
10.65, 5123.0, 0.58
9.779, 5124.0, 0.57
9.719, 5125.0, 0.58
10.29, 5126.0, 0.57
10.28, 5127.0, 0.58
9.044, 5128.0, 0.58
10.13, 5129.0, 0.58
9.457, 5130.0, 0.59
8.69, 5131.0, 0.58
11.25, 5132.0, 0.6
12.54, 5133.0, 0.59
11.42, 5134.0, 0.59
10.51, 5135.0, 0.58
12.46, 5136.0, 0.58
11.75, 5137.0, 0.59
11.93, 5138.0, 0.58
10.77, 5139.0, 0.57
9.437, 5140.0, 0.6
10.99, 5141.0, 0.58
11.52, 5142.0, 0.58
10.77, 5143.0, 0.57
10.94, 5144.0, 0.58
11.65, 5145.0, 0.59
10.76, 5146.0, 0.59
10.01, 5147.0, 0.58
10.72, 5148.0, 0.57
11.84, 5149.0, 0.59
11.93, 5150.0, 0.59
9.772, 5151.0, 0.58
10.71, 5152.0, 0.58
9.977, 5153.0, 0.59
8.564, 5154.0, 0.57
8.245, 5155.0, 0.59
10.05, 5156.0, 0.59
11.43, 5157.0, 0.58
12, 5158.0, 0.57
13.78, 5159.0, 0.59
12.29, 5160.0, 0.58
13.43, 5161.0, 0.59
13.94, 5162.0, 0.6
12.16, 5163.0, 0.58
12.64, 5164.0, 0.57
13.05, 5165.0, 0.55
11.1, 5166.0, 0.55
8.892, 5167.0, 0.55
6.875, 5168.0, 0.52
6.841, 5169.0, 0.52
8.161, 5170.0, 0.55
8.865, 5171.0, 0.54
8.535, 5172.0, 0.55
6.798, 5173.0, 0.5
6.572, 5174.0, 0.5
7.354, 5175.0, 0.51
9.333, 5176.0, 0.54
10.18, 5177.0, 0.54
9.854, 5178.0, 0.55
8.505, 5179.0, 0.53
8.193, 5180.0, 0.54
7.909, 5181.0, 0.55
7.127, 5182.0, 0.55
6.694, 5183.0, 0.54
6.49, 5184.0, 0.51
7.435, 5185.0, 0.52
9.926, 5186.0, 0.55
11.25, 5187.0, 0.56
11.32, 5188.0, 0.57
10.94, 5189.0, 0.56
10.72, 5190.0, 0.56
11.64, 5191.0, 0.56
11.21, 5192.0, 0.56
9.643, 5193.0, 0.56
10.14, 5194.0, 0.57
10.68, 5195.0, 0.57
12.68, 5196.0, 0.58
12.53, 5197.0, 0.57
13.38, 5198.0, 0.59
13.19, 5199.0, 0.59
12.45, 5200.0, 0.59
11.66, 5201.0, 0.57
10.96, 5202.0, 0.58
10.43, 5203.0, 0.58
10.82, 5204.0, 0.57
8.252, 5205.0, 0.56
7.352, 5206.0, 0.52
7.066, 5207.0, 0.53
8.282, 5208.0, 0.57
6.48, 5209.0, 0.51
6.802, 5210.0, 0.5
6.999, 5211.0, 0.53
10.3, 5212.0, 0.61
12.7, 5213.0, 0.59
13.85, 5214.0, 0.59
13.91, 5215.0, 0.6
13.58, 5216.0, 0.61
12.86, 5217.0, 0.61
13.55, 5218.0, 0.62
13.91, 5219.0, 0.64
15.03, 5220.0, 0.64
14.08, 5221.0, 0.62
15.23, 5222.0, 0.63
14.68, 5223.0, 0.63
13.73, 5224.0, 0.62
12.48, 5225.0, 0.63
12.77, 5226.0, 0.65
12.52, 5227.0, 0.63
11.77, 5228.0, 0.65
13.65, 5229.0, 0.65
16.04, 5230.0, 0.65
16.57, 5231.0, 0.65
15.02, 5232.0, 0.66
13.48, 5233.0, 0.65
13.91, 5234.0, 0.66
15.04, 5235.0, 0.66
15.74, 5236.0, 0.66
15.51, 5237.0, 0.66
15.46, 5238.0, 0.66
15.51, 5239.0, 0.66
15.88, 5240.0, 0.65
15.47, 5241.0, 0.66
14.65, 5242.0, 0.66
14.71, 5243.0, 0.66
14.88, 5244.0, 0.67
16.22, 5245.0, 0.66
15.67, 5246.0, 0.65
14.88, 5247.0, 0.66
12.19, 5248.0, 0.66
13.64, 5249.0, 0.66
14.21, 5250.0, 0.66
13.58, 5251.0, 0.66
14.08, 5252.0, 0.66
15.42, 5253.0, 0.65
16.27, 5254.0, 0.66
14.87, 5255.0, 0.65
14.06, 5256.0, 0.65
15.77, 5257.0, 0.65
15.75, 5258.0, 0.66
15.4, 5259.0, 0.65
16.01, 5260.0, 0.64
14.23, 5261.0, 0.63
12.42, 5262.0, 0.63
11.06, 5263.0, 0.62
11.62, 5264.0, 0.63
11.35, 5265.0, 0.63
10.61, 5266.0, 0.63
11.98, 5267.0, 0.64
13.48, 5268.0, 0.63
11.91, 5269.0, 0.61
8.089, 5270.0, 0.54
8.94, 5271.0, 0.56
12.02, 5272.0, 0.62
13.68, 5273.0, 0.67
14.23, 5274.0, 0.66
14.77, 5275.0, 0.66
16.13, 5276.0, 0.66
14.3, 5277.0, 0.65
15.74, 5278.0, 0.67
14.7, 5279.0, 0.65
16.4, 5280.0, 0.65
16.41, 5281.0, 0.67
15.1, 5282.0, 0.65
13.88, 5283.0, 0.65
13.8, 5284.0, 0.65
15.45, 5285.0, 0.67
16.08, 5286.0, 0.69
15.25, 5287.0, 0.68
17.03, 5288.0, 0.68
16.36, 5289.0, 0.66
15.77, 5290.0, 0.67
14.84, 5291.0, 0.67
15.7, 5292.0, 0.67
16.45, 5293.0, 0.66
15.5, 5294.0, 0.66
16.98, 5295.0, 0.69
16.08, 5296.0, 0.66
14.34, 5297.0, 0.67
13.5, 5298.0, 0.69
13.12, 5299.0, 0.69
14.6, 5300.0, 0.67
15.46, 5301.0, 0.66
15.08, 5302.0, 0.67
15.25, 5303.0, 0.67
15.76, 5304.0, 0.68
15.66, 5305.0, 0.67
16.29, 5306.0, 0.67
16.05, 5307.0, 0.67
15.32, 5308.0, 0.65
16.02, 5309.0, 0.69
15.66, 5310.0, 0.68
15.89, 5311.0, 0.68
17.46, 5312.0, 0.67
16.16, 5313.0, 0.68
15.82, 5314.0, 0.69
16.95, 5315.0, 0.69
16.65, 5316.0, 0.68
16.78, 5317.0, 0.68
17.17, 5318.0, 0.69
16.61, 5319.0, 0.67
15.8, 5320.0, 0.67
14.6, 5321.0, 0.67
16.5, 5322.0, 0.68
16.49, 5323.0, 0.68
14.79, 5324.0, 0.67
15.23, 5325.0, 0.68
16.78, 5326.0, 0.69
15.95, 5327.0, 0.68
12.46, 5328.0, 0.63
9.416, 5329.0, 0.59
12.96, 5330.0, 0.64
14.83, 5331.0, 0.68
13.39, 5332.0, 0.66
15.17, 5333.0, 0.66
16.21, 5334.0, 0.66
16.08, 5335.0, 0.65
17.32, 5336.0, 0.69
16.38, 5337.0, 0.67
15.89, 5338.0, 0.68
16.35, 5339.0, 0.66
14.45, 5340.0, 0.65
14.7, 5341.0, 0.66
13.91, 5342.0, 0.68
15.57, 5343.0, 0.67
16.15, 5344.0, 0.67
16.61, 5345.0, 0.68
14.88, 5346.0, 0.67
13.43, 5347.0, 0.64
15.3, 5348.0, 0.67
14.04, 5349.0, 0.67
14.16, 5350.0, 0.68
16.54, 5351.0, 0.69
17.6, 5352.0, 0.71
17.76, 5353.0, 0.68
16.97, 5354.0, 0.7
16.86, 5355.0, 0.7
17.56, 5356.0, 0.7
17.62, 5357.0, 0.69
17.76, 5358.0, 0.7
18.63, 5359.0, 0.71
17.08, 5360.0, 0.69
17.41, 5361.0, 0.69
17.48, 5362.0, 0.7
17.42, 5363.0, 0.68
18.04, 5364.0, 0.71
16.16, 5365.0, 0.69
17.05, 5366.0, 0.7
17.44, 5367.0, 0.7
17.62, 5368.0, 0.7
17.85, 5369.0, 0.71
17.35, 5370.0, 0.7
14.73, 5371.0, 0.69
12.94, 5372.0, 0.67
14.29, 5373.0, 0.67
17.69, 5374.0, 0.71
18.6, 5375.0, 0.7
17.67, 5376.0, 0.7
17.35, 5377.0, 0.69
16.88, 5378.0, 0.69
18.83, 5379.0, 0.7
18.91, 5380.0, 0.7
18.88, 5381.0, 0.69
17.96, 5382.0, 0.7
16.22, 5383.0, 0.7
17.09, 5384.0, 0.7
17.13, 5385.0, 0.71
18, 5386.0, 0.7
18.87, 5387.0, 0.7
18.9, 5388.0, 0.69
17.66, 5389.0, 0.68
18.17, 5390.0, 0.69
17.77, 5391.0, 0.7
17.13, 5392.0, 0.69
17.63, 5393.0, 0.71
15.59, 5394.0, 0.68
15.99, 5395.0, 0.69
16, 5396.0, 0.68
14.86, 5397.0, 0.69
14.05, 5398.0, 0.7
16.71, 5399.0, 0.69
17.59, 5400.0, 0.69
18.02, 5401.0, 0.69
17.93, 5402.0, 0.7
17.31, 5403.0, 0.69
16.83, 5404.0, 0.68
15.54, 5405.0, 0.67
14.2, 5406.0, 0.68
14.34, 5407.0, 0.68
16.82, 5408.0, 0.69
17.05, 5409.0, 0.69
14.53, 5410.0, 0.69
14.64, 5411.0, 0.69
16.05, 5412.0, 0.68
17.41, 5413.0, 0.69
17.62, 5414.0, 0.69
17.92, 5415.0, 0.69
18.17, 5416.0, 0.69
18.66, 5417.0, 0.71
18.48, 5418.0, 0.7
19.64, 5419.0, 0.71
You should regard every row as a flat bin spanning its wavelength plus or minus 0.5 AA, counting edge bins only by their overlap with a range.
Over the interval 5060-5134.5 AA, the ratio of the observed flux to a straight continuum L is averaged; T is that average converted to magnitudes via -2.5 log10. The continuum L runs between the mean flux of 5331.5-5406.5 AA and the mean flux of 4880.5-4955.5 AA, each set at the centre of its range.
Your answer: 0.30 mag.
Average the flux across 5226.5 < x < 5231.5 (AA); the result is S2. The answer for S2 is 14.1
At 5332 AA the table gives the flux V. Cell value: 13.39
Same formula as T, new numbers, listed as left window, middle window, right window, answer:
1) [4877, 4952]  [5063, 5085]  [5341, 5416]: 0.30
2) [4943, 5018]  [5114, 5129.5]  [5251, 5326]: 0.21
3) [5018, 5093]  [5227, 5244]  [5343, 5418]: -0.04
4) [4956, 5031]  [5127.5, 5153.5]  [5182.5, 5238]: 0.07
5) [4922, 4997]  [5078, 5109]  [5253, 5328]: 0.23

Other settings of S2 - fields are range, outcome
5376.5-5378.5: 17.1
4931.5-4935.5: 13.1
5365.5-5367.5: 17.2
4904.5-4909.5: 13.5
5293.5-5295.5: 16.2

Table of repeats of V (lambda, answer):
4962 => 10.88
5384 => 17.09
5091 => 10.66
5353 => 17.76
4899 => 12.63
